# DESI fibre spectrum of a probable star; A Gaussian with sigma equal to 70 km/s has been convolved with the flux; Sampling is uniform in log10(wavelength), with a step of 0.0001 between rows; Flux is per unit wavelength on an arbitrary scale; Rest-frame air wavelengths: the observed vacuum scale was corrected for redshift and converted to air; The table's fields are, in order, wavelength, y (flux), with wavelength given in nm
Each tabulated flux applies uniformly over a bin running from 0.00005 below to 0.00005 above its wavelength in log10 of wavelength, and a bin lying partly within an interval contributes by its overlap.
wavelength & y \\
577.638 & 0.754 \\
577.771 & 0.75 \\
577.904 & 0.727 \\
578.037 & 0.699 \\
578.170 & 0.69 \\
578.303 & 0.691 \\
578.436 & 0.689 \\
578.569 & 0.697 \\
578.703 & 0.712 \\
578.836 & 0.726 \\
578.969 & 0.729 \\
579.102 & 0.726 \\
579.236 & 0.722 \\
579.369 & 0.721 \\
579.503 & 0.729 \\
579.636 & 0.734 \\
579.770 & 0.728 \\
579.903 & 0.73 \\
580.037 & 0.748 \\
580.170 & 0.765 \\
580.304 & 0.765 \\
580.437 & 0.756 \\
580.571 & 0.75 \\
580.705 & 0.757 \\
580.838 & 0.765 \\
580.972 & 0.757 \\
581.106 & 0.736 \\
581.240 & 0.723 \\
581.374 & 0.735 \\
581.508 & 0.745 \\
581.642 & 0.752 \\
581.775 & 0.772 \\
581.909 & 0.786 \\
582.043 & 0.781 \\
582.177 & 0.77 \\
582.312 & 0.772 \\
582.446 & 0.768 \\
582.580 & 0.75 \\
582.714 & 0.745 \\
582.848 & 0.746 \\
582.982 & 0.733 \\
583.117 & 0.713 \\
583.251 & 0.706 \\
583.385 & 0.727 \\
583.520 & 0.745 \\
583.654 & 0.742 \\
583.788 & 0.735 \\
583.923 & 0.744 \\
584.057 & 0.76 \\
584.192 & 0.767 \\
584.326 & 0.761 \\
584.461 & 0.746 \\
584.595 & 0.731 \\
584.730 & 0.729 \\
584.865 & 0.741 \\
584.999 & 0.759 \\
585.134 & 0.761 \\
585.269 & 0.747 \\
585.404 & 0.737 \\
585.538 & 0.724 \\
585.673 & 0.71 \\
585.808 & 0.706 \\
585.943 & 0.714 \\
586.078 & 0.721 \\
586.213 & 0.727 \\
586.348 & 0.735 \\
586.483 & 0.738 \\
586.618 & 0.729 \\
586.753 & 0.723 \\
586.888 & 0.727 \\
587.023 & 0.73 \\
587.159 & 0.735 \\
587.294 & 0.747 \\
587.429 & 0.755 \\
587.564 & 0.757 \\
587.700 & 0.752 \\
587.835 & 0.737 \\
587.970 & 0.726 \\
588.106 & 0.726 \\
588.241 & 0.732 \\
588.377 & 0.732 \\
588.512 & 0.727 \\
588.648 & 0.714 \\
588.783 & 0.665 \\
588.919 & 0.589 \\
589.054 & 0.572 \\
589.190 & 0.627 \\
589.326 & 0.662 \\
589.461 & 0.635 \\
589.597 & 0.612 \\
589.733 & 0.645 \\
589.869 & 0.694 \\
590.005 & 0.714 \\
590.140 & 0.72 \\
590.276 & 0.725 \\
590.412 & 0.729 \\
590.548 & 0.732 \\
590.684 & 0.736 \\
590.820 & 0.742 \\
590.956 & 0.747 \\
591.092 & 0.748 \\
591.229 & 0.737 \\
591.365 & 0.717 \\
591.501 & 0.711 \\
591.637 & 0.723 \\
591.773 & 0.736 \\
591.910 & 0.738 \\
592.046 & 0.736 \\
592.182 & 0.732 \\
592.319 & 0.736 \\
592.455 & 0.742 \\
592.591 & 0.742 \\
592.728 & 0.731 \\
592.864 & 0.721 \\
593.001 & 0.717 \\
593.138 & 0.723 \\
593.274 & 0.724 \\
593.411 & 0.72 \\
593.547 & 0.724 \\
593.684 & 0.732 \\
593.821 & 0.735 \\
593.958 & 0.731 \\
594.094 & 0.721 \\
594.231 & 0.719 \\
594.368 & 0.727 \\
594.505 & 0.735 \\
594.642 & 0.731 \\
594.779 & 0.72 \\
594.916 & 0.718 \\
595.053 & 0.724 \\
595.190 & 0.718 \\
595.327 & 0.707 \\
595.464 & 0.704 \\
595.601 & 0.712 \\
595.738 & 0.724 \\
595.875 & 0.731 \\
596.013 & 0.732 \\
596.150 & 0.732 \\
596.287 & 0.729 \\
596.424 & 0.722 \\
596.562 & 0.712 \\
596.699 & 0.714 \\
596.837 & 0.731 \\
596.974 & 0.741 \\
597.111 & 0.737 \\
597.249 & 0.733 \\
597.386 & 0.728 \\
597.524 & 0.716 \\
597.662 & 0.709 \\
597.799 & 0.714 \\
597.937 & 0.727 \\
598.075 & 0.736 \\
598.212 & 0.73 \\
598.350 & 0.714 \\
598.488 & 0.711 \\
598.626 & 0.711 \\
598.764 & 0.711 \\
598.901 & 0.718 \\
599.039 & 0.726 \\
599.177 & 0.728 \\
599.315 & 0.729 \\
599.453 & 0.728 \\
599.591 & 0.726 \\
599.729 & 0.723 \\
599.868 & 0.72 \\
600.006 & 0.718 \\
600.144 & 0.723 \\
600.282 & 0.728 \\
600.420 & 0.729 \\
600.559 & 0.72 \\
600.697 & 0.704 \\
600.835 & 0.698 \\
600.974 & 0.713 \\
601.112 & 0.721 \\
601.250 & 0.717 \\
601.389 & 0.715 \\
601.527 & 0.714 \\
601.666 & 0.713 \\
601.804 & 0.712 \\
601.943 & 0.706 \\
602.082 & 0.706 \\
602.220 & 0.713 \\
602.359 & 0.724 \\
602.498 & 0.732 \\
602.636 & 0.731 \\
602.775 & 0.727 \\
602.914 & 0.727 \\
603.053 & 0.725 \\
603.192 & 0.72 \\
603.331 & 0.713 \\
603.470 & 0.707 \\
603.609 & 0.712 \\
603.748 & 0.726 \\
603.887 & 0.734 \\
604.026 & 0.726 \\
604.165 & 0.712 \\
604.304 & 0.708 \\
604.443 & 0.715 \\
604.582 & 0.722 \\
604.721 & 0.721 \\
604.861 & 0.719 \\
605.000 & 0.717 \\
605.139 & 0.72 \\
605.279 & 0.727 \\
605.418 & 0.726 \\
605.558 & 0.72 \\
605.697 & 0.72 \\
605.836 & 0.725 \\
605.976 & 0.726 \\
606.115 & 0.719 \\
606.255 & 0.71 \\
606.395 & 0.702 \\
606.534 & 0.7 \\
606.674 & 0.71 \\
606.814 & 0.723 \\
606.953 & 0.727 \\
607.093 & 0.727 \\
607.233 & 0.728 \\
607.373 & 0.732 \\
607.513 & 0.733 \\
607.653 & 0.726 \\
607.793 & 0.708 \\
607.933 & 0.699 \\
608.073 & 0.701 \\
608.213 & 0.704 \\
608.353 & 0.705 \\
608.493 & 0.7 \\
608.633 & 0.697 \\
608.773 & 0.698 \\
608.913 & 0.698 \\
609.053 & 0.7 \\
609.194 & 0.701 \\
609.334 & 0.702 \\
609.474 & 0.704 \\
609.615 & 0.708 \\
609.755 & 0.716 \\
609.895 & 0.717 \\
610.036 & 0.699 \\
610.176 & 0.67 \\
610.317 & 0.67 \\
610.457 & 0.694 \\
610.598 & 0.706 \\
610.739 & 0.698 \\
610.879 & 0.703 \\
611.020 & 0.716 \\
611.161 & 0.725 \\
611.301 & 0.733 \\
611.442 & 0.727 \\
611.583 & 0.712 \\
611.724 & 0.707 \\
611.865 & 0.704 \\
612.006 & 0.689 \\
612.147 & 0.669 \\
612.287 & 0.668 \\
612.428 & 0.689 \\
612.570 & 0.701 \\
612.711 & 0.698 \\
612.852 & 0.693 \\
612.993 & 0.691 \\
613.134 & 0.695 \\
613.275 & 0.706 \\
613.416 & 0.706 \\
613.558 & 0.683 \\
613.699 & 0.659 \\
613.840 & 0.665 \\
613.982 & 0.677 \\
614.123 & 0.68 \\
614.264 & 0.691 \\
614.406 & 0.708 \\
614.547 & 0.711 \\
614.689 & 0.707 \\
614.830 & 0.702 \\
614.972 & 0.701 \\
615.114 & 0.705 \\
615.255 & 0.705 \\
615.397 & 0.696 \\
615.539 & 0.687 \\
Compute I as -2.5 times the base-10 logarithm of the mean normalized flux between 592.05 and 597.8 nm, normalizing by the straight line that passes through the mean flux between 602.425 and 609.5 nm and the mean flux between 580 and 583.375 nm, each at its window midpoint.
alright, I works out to 0.01 mag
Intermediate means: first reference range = 0.752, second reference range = 0.716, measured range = 0.725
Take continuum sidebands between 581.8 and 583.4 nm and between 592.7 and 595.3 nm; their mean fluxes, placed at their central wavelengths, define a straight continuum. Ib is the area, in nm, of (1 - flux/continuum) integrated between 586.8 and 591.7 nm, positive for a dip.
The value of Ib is 0.18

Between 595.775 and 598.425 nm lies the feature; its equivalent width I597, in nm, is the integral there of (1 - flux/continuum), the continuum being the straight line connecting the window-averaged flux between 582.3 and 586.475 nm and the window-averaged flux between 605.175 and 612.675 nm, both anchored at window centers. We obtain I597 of -0.01 nm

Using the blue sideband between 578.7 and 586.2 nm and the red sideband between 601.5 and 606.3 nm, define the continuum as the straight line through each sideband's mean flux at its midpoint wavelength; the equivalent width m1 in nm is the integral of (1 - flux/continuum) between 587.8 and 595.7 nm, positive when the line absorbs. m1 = 0.21 nm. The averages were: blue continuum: 0.742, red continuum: 0.719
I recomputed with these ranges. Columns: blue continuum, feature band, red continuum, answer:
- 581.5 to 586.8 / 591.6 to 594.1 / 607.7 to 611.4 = -0.001 mag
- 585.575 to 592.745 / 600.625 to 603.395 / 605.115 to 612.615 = -0.010 mag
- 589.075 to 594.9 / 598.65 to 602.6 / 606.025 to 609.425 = -0.008 mag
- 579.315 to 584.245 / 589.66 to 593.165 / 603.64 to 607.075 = 0.015 mag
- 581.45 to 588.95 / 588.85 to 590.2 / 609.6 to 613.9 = 0.133 mag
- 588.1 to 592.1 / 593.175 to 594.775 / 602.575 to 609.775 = -0.035 mag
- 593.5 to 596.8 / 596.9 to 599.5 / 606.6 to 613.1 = -0.007 mag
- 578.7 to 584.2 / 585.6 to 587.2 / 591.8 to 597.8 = 0.020 mag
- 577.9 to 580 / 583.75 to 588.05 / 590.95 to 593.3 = -0.021 mag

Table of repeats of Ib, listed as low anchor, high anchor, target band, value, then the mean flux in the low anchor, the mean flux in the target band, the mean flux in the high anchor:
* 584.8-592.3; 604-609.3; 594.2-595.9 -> -0.01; 0.716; 0.721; 0.714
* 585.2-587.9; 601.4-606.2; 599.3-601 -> 0.01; 0.733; 0.719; 0.72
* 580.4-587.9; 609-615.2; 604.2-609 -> -0.06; 0.743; 0.715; 0.698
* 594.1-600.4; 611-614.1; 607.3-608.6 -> -0.01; 0.723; 0.712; 0.695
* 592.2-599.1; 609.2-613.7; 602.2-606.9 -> -0.06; 0.724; 0.719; 0.699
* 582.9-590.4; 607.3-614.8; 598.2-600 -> -0.03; 0.718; 0.721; 0.7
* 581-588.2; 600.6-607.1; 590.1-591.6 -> 0.00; 0.741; 0.731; 0.718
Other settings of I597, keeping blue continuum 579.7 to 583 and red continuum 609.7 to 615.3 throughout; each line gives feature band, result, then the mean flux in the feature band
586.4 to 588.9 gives 0.049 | 0.728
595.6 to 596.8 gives 0.005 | 0.724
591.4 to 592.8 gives 0.004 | 0.733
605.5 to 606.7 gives -0.010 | 0.715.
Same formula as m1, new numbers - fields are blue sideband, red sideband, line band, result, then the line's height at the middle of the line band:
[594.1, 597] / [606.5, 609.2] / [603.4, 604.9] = -0.01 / 0.715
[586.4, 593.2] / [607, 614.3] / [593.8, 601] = -0.13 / 0.709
